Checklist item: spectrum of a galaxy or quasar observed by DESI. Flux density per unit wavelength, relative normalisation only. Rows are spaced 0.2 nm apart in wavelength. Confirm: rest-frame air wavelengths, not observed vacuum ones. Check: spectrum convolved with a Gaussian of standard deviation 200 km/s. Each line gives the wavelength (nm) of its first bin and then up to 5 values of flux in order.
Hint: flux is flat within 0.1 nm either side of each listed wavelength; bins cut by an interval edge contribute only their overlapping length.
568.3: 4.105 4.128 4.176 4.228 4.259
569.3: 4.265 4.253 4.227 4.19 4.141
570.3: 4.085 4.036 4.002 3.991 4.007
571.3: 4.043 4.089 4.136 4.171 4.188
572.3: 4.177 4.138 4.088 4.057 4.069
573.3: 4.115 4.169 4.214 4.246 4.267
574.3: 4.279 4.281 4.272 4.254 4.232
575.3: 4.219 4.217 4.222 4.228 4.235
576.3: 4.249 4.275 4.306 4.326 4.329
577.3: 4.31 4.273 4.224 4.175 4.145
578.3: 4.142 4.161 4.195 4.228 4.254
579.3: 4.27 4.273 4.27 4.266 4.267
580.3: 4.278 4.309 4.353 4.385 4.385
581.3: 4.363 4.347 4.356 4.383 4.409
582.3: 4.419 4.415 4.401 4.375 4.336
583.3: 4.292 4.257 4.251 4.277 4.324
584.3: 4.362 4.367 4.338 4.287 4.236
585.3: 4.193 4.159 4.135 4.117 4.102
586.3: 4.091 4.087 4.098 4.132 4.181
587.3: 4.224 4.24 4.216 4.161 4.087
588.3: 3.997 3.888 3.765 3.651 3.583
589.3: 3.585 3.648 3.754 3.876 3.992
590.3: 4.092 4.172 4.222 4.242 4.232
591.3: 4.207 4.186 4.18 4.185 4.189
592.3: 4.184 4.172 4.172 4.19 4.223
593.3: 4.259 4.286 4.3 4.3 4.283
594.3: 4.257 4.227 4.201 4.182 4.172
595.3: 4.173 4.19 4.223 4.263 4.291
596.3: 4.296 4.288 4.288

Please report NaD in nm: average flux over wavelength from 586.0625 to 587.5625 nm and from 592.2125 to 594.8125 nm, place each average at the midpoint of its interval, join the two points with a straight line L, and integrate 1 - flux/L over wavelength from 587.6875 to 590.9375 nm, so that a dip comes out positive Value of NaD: 0.198 nm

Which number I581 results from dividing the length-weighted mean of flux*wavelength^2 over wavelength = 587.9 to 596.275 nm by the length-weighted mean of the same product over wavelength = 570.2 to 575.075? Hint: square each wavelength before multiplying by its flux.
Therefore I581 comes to 1.06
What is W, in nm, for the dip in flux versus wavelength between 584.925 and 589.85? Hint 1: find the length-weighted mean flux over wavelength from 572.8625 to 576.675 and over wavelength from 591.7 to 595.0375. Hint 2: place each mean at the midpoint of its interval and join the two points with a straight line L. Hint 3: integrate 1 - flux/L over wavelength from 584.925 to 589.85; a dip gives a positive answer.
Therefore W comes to 0.24 nm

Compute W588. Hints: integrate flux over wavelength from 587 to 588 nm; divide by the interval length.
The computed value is 4.2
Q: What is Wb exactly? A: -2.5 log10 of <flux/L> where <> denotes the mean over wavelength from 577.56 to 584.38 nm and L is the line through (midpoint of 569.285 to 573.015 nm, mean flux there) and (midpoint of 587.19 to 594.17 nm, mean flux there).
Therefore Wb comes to -0.05 mag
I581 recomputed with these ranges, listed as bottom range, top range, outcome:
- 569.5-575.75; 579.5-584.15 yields 1.08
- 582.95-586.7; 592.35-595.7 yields 1.03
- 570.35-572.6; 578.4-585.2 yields 1.09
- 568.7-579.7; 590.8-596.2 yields 1.08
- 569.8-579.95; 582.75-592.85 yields 1.03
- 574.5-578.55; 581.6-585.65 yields 1.04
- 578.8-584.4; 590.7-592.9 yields 1.00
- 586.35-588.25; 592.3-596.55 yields 1.04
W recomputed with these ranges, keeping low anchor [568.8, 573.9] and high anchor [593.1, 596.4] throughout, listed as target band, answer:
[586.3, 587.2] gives 0.02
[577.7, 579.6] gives -0.02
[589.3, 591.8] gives 0.10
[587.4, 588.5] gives 0.02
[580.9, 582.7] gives -0.09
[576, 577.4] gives -0.04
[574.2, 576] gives -0.04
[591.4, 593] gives 0.02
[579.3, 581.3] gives -0.06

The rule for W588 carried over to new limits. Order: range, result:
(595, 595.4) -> 4.17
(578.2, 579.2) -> 4.2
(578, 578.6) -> 4.15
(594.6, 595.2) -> 4.18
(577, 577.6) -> 4.3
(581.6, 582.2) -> 4.38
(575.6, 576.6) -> 4.24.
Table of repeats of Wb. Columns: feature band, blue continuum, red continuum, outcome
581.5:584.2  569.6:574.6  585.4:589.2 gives -0.07 mag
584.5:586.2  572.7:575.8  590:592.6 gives -0.01 mag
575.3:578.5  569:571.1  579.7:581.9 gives 0.01 mag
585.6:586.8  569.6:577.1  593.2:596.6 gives 0.03 mag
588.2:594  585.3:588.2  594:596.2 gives 0.03 mag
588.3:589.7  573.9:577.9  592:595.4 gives 0.14 mag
